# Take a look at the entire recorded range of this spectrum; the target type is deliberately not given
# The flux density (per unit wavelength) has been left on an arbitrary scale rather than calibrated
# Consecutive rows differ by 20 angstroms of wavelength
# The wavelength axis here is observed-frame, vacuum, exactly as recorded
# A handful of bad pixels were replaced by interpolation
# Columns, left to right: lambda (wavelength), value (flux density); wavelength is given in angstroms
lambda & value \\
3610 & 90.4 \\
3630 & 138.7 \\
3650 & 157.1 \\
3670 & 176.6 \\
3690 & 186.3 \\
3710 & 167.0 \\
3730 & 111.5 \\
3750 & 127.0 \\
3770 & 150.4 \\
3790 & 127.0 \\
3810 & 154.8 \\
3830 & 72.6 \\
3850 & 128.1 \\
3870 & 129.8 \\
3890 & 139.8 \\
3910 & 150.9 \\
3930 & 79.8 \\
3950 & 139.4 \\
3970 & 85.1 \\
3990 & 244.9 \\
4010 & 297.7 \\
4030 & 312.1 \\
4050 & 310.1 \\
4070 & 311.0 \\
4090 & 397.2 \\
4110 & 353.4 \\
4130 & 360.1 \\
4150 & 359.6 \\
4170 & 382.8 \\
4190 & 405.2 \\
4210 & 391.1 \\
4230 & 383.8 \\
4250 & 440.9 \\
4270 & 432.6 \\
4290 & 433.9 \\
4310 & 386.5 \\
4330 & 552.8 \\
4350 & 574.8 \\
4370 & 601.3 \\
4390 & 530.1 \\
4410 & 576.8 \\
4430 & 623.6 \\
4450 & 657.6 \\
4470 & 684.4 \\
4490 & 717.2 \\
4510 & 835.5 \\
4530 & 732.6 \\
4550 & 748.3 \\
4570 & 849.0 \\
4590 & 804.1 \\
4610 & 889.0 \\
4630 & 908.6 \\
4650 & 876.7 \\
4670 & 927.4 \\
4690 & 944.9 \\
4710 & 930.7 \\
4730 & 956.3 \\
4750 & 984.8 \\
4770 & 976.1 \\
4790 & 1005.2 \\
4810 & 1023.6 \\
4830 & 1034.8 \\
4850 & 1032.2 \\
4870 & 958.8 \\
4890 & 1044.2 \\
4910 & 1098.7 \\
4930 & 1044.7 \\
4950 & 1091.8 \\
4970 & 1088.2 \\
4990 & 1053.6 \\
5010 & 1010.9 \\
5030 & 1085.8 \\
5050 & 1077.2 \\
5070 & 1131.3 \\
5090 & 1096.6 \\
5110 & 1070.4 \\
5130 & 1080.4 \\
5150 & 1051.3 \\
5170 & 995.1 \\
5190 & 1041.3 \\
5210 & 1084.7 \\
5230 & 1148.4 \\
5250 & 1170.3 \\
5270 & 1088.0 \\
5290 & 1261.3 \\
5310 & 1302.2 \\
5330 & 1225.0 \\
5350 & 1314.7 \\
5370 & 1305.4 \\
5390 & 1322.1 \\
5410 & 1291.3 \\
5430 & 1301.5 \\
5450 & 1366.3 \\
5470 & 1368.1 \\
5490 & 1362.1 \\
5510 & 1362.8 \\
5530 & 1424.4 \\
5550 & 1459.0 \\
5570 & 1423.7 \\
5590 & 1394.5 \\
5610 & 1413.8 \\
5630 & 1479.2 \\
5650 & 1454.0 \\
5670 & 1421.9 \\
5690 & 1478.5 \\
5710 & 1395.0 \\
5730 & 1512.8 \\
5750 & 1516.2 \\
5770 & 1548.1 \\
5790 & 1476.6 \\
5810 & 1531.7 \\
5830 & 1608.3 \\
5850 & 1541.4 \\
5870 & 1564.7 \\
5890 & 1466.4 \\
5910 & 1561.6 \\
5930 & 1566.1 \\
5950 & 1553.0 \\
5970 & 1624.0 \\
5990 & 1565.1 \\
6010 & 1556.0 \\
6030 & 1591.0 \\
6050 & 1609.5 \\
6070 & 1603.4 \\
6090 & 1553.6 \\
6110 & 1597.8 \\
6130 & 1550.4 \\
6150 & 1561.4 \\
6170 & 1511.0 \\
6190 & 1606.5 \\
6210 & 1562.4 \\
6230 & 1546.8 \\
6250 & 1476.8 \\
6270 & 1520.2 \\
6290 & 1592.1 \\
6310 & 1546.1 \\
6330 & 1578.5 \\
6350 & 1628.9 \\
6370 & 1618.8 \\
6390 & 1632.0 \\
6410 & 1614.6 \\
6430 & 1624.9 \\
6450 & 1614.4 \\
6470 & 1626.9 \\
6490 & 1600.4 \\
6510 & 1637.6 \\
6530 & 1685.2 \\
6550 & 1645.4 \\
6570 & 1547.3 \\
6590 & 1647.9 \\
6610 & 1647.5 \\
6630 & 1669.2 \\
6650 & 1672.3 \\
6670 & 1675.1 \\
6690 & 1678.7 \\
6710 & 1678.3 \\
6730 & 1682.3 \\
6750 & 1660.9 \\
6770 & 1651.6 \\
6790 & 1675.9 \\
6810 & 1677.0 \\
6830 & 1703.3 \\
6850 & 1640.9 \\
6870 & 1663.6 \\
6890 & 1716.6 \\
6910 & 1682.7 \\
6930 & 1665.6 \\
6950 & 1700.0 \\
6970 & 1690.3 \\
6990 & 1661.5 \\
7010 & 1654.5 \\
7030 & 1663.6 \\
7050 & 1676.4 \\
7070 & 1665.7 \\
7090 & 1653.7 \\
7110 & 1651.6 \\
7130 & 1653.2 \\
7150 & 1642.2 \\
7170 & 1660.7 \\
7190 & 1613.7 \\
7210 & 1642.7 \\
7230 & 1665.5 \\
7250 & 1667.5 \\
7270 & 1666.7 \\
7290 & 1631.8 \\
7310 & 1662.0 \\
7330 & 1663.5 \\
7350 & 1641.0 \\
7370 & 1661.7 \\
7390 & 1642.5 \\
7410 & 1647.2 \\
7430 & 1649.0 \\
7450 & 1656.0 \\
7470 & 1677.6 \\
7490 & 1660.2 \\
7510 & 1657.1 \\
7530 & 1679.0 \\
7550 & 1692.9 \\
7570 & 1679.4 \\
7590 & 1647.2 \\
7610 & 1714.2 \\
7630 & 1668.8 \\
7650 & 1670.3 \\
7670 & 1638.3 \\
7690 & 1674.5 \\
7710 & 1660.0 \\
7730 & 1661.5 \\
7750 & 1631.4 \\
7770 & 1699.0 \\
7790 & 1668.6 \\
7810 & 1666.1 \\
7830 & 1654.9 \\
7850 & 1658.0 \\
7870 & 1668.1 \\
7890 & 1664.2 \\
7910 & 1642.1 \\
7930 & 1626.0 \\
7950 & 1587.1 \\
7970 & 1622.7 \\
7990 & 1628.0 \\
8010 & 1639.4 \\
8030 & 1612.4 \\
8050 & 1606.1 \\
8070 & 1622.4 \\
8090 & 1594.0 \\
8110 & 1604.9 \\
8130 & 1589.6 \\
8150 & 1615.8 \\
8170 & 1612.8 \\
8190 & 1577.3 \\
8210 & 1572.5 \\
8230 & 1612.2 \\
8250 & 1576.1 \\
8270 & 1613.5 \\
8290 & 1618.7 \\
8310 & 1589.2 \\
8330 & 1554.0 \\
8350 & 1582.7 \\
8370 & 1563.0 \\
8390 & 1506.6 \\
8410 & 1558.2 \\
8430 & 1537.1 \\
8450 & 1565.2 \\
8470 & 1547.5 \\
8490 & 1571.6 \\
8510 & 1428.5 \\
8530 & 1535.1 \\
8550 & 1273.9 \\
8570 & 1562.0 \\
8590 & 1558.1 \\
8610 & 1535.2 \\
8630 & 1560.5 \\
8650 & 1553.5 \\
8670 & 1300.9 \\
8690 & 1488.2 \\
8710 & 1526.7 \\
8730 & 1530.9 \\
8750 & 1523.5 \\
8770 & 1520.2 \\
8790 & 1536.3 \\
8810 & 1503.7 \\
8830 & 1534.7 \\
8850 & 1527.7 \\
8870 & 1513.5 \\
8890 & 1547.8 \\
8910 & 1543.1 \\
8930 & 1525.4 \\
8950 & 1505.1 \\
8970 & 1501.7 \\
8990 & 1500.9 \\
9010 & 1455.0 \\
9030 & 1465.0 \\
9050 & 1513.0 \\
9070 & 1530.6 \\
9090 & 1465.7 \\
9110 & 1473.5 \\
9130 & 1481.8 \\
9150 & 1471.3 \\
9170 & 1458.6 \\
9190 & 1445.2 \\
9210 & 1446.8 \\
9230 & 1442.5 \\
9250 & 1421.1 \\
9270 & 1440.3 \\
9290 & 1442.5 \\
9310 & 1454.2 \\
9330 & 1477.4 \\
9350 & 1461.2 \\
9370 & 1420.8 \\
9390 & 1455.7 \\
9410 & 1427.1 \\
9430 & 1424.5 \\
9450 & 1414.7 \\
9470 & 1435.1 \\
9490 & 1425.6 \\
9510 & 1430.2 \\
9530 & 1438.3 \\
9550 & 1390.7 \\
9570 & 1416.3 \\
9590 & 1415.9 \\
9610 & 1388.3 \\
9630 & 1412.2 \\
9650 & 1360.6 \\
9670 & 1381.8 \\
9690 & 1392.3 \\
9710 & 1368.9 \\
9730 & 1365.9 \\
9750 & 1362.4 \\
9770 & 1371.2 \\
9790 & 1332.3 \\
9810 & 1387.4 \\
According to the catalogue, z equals 0.00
